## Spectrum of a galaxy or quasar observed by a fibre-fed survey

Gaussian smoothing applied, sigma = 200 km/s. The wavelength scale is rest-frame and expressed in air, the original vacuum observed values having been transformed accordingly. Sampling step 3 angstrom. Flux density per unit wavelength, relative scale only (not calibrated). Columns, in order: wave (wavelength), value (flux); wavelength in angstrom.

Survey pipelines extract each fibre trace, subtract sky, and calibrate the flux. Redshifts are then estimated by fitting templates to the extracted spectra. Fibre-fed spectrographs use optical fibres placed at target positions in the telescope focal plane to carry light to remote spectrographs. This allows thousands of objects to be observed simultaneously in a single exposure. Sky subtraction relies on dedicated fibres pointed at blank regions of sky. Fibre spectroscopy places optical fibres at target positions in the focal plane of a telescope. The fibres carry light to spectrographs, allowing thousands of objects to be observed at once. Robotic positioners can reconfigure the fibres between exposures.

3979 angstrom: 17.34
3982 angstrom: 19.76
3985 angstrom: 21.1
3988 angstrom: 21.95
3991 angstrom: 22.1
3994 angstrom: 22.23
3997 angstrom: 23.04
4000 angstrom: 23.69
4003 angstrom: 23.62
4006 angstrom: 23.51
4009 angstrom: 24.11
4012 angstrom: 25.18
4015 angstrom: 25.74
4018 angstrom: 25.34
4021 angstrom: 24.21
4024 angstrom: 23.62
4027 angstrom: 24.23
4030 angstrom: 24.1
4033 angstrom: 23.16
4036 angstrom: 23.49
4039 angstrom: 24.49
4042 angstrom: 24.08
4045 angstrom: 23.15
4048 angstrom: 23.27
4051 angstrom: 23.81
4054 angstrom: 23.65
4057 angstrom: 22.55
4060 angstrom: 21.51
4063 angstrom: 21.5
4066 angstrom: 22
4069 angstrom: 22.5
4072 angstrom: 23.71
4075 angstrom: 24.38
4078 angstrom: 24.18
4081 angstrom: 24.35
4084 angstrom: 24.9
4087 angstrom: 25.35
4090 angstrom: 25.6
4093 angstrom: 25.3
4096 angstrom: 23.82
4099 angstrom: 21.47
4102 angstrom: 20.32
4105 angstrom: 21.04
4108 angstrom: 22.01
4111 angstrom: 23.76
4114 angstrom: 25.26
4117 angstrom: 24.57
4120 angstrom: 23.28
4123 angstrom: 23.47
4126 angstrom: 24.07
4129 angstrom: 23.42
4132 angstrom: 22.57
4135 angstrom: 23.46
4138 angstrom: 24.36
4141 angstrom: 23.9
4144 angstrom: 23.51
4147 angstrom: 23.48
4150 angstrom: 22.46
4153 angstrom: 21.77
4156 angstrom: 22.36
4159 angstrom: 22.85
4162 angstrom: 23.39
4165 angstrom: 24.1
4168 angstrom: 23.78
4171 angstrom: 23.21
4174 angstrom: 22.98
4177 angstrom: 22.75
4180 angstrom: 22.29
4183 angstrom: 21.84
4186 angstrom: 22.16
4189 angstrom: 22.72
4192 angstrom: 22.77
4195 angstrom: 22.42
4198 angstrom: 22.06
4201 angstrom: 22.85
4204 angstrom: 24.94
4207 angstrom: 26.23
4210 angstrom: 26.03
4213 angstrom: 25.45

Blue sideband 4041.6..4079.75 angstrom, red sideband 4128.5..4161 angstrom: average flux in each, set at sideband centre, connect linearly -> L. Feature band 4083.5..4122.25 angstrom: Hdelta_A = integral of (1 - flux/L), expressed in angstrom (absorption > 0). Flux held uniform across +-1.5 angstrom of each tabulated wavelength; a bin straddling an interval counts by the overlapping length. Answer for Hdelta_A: -0.8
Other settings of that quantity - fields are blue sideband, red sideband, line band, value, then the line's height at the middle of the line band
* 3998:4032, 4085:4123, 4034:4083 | 1.21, 23.9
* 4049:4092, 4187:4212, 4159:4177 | 0.26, 23.7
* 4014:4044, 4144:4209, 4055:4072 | 1.22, 23.9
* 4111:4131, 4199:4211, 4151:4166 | 0.93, 24.4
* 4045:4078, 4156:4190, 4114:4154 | -1.02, 22.9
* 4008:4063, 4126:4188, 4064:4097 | -0.88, 23.5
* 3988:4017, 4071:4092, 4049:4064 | 1.03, 24.3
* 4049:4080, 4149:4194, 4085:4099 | -1.03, 22.9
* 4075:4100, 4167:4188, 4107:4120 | 0.01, 23.9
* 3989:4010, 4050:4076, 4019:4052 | -1.24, 22.9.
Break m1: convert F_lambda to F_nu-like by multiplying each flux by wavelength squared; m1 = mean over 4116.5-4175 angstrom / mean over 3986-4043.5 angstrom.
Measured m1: 1.05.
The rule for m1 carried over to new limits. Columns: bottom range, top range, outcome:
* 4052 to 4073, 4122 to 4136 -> 1.07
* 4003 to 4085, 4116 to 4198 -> 1.03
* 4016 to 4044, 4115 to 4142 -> 1.03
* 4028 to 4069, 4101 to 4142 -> 1.04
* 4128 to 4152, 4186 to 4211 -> 1.04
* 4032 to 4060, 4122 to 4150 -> 1.05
